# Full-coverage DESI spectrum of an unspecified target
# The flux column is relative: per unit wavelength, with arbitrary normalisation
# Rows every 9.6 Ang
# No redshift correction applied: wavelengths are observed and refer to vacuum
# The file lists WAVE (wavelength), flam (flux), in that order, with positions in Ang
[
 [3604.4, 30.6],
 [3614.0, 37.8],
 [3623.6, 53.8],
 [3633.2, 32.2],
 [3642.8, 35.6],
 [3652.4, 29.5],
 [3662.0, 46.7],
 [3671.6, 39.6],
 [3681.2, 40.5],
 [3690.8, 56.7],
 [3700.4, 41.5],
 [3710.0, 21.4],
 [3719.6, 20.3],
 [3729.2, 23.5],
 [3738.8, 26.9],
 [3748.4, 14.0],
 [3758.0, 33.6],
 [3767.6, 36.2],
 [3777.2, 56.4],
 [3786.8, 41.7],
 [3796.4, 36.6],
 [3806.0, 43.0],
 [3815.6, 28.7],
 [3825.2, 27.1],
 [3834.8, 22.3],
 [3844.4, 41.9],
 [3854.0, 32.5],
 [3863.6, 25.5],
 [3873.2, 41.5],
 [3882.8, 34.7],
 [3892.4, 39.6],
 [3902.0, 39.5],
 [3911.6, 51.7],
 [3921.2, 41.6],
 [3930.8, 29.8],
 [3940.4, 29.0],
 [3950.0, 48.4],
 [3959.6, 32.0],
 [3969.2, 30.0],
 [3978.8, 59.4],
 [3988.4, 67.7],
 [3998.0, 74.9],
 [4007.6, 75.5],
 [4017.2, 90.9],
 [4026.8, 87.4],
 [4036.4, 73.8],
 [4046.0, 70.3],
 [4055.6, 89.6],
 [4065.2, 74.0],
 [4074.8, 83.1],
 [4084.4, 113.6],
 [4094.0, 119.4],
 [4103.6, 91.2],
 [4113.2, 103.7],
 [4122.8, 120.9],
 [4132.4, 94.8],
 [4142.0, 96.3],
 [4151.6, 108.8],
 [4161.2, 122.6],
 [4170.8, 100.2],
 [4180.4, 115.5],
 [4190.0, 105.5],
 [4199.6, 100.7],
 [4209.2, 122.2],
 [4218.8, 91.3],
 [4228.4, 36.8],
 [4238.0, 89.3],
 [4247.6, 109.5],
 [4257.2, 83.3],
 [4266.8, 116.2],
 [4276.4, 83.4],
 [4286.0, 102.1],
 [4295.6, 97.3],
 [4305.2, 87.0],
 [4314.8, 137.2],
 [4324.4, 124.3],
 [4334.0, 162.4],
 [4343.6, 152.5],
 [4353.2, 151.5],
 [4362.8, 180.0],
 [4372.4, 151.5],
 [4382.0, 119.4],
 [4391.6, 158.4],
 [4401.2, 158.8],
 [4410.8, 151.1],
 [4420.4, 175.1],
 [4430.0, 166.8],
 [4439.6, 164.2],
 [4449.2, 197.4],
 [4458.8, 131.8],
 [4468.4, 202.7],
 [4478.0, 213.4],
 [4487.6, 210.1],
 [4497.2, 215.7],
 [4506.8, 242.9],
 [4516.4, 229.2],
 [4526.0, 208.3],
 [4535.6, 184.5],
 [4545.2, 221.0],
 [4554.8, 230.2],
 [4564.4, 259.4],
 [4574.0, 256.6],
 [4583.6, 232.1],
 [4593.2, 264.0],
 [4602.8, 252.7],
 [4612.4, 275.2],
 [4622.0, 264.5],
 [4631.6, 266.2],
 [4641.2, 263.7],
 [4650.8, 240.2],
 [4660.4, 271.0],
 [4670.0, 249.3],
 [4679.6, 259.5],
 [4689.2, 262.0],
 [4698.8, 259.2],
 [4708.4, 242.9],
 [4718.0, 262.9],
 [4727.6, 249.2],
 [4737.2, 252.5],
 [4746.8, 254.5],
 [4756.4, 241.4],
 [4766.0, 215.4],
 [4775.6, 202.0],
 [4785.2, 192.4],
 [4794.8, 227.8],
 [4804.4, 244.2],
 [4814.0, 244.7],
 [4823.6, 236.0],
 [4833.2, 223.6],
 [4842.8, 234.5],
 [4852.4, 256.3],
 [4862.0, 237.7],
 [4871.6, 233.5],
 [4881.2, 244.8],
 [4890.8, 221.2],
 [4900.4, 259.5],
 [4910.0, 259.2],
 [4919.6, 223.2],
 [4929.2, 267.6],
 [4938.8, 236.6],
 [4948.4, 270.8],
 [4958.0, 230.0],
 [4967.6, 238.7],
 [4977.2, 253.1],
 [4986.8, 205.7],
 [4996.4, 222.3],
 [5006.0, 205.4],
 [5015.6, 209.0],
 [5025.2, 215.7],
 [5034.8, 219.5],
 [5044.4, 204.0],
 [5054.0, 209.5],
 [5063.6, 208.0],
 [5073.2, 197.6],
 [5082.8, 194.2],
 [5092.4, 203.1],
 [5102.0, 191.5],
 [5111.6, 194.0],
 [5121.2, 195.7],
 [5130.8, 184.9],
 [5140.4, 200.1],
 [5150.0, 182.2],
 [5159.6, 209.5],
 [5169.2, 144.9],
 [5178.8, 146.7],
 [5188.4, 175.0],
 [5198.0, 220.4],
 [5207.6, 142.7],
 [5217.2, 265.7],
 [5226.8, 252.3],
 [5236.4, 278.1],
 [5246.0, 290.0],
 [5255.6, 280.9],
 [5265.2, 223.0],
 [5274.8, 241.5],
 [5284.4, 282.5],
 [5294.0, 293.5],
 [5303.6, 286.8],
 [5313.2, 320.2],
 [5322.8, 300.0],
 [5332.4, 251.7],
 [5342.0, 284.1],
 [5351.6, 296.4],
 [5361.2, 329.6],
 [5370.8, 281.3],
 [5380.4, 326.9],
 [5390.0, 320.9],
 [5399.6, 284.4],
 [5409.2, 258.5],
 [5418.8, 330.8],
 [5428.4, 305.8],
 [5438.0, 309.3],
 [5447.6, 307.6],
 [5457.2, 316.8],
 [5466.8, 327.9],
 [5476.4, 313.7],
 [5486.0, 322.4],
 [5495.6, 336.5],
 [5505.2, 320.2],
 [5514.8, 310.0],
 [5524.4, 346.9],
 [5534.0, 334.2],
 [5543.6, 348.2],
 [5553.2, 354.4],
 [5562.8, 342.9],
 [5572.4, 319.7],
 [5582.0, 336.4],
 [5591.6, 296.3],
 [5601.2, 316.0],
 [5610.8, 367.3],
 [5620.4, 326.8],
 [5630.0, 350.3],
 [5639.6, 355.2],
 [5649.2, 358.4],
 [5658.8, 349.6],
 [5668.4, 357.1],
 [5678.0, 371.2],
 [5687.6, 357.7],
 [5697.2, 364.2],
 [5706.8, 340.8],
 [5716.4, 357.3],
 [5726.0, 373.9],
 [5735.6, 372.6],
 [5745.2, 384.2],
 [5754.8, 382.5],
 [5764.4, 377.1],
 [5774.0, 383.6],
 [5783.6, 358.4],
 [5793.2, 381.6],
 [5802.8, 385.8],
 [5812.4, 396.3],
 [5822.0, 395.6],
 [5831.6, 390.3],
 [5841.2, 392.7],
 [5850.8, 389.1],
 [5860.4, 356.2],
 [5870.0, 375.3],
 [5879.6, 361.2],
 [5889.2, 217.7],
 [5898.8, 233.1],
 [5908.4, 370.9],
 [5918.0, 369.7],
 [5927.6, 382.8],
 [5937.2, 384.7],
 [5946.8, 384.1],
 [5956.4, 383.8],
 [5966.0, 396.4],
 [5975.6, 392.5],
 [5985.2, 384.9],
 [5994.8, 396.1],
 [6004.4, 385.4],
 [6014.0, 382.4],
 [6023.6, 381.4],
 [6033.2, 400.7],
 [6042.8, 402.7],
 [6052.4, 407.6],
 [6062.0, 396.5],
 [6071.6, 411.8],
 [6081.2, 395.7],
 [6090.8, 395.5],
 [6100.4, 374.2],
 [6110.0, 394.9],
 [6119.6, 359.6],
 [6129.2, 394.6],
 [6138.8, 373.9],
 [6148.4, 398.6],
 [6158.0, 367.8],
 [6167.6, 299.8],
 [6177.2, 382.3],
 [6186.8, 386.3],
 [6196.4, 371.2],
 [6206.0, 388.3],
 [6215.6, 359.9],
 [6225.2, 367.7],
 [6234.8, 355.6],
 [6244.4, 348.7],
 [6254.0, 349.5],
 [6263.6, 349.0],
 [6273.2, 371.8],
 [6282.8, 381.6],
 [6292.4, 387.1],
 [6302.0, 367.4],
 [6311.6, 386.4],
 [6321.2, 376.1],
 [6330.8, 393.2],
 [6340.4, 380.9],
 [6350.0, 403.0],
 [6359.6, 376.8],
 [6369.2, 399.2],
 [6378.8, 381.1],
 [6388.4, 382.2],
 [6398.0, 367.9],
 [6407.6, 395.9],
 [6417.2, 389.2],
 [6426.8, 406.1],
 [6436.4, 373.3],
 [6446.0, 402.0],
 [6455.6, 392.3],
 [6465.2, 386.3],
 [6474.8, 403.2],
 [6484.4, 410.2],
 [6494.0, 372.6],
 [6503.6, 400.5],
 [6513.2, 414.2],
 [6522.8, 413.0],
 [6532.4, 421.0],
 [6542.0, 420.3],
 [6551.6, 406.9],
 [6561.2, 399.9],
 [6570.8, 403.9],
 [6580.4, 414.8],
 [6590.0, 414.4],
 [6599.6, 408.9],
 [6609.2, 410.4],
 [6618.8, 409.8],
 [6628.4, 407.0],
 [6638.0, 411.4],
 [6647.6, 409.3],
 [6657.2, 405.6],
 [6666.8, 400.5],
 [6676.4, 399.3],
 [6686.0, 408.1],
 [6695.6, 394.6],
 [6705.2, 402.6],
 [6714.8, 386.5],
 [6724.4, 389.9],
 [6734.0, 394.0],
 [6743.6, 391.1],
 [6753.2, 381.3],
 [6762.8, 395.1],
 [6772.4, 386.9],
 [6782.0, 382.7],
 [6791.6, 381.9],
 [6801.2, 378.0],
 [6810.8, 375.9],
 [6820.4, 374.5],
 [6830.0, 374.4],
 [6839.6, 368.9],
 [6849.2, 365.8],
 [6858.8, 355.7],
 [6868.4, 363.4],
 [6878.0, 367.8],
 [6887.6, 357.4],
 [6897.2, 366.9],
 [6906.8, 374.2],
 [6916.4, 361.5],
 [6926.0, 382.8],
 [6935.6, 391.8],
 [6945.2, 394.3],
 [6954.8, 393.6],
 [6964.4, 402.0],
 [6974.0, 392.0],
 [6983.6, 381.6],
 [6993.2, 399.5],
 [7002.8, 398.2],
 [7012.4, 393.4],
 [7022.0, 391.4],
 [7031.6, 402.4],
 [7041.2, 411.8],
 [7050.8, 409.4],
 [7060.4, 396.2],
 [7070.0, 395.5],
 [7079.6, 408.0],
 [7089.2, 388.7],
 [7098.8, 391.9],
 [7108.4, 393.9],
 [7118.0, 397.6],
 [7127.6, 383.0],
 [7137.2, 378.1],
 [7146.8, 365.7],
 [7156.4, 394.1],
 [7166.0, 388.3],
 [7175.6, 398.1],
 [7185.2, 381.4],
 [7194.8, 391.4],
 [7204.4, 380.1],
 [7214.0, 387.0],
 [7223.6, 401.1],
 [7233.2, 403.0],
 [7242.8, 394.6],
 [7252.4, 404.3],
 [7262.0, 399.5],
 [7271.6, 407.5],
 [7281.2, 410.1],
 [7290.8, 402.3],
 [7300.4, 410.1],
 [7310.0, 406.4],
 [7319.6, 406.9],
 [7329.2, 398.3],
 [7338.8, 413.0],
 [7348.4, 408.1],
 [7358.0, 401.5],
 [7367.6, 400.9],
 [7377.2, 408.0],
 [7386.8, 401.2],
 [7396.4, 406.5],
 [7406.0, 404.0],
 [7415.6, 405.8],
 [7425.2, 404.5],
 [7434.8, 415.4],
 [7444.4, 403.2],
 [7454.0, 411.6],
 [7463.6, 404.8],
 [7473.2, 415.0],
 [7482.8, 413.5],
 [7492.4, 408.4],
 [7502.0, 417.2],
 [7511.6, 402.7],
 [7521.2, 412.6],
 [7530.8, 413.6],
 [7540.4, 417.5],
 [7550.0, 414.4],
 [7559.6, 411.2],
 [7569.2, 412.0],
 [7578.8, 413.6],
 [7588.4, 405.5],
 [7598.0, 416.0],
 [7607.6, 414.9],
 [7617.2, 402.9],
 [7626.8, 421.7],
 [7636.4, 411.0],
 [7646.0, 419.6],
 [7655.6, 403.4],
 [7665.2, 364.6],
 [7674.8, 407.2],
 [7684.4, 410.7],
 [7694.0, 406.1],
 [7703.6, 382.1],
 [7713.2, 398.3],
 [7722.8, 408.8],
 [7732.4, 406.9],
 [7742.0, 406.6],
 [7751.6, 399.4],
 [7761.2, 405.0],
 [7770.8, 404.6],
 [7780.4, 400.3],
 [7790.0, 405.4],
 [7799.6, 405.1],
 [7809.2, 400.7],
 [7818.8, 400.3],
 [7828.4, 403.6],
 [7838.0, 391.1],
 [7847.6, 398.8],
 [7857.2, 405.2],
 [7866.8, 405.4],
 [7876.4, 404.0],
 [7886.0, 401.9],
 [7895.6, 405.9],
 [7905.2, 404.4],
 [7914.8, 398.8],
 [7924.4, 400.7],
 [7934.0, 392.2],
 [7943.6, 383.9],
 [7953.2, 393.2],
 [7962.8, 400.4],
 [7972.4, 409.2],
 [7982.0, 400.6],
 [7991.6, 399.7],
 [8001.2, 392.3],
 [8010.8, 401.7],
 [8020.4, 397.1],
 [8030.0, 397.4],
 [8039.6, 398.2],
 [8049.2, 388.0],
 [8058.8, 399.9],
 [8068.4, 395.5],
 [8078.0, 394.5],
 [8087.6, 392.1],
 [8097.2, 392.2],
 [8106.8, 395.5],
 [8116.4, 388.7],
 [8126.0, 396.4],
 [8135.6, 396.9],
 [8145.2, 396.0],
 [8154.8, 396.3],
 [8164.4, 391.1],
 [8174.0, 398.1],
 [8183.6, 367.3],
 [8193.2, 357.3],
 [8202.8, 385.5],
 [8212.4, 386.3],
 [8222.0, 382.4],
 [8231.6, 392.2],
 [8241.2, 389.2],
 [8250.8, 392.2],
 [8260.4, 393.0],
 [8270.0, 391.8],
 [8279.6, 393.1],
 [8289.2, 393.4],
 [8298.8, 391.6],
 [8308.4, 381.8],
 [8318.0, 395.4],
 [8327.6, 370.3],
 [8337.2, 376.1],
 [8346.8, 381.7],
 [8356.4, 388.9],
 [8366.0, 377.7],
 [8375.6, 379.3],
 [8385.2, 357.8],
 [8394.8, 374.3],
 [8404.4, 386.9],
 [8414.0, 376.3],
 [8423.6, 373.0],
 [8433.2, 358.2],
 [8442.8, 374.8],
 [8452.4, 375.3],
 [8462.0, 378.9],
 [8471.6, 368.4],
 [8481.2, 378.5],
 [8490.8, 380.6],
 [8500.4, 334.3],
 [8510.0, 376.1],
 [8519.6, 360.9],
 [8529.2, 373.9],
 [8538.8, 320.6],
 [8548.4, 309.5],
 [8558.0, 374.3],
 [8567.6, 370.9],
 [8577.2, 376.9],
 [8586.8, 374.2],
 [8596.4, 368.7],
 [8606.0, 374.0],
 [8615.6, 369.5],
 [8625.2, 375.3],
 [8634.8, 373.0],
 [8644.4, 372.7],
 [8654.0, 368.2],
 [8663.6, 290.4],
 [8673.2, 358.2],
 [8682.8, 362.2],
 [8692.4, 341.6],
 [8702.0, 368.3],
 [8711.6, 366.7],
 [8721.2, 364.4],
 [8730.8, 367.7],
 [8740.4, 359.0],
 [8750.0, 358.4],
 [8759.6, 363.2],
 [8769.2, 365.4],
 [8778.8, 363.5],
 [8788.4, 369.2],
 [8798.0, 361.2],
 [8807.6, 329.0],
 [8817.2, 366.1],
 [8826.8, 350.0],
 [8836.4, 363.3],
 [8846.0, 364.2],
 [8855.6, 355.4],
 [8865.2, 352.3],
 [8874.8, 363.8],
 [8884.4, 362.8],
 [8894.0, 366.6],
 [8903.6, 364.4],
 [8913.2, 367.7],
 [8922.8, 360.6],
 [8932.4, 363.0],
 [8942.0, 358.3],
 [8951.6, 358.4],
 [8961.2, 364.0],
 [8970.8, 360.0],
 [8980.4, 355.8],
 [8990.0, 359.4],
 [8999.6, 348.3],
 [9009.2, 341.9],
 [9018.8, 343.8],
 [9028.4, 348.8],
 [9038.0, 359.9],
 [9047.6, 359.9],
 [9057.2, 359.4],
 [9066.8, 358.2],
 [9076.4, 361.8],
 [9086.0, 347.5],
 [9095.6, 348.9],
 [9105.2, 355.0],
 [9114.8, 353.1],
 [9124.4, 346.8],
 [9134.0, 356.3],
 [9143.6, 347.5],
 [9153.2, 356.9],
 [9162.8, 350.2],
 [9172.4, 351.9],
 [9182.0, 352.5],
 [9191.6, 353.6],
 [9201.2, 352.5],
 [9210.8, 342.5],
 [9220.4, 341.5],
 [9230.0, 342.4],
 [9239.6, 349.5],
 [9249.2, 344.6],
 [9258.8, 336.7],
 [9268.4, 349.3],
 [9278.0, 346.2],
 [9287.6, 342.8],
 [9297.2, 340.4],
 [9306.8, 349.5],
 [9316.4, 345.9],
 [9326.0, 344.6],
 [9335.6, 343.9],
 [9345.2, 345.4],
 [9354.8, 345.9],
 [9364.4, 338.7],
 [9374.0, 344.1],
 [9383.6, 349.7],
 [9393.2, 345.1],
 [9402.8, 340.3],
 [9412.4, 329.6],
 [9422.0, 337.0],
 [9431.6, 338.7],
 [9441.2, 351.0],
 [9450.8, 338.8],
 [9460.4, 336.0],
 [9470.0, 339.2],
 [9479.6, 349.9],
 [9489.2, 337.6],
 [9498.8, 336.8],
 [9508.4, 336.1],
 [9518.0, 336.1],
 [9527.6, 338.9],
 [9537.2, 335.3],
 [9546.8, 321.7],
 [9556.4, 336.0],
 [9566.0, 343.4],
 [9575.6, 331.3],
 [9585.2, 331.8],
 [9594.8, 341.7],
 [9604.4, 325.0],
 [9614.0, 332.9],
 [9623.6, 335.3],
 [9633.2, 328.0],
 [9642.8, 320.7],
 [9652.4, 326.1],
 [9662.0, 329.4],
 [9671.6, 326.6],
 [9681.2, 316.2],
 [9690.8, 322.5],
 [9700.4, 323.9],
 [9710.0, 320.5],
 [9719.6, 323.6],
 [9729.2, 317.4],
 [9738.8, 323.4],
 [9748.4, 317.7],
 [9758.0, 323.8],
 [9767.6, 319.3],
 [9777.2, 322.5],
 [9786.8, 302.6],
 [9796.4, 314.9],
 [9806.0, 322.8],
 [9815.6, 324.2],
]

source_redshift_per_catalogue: 0.00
